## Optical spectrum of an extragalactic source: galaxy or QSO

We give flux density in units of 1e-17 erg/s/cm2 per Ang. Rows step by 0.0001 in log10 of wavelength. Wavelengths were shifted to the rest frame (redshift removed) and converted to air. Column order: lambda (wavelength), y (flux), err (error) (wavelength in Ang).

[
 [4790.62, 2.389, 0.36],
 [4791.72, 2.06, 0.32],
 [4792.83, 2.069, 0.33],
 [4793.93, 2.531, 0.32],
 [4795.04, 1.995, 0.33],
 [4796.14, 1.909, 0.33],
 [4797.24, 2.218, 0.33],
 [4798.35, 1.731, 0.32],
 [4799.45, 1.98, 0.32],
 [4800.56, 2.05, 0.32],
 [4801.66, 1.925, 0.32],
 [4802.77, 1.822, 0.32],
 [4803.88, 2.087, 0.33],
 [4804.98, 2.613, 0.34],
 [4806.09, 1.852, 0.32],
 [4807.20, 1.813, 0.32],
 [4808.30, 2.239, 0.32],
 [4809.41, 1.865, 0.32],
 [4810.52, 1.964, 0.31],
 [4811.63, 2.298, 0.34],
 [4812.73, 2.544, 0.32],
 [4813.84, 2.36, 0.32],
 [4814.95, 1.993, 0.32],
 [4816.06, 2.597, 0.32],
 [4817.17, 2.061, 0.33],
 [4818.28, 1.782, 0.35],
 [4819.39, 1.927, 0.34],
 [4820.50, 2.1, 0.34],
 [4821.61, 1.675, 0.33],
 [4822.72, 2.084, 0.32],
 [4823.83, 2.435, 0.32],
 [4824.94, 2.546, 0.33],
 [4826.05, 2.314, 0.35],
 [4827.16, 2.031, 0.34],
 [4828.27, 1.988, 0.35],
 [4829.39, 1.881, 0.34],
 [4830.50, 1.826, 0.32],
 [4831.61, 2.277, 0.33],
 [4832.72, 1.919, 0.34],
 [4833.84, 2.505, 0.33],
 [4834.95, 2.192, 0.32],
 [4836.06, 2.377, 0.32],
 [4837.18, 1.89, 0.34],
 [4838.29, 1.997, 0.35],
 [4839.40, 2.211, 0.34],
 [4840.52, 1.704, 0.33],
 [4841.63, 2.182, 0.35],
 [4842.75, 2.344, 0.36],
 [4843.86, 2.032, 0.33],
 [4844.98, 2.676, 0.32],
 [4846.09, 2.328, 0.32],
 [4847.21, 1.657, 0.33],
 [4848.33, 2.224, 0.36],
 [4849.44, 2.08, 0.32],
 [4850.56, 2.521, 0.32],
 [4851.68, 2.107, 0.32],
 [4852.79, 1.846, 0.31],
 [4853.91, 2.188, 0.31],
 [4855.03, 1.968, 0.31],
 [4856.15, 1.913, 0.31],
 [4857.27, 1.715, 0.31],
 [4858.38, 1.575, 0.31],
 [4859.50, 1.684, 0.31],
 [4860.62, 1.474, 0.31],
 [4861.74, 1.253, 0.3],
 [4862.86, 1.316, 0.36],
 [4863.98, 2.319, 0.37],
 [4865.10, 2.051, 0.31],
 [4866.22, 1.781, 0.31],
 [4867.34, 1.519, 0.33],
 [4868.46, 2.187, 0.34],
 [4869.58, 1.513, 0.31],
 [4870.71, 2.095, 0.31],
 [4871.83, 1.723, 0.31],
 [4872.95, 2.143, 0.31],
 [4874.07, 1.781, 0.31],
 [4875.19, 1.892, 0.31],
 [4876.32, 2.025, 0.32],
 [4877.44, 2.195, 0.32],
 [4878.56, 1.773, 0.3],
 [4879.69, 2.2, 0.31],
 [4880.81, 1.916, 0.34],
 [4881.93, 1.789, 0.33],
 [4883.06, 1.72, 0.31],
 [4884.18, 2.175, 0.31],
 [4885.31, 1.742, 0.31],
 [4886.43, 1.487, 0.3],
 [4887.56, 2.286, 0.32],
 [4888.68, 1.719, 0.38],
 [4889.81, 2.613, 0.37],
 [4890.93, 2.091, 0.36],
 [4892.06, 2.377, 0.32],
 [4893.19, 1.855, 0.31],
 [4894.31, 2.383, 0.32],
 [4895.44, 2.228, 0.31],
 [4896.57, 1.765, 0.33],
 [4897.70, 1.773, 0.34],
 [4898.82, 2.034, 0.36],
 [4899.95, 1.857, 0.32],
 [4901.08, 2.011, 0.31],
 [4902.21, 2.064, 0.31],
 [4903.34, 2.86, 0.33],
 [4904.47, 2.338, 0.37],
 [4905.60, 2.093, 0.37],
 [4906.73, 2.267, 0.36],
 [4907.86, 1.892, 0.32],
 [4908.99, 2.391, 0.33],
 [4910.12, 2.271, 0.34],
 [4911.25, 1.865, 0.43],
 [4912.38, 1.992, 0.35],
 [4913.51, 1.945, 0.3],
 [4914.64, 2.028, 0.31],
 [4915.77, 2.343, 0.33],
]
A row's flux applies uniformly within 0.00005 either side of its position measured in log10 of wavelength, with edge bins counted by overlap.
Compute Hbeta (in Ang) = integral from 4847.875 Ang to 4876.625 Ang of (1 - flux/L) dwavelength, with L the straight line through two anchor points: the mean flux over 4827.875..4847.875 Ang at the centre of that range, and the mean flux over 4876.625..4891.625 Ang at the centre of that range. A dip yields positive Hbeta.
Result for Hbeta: 2.33 Ang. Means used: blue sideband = 2.11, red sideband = 1.98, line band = 1.88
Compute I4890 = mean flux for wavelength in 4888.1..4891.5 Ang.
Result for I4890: 2.14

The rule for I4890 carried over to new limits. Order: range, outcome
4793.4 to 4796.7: 2.14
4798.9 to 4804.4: 1.97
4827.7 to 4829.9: 1.93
